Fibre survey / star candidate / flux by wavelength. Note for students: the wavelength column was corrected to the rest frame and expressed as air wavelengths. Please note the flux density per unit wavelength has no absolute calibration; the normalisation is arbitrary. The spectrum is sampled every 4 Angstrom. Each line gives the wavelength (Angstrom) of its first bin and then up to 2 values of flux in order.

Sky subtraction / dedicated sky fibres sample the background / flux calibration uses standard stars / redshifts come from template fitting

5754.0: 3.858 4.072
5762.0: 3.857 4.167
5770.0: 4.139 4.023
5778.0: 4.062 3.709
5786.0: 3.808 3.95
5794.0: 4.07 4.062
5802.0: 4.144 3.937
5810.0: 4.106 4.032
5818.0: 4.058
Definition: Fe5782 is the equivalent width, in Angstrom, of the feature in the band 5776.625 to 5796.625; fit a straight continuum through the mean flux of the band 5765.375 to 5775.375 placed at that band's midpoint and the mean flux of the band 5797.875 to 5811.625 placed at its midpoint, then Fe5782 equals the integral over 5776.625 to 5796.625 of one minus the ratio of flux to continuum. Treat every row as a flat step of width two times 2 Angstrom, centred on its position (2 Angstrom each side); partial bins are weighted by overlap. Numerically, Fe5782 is 0.8 Angstrom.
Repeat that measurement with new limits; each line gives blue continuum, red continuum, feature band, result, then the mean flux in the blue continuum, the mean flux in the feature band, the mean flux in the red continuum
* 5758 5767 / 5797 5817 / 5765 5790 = 0.3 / 4.01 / 3.97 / 4.06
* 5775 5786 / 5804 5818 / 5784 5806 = -0.3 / 3.88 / 4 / 4.03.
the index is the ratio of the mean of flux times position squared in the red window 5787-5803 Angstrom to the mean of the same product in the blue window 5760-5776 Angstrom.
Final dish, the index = 1.01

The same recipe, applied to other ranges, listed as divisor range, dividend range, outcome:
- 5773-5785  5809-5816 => 1.05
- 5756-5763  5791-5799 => 1.03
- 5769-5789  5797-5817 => 1.04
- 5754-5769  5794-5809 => 1.02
